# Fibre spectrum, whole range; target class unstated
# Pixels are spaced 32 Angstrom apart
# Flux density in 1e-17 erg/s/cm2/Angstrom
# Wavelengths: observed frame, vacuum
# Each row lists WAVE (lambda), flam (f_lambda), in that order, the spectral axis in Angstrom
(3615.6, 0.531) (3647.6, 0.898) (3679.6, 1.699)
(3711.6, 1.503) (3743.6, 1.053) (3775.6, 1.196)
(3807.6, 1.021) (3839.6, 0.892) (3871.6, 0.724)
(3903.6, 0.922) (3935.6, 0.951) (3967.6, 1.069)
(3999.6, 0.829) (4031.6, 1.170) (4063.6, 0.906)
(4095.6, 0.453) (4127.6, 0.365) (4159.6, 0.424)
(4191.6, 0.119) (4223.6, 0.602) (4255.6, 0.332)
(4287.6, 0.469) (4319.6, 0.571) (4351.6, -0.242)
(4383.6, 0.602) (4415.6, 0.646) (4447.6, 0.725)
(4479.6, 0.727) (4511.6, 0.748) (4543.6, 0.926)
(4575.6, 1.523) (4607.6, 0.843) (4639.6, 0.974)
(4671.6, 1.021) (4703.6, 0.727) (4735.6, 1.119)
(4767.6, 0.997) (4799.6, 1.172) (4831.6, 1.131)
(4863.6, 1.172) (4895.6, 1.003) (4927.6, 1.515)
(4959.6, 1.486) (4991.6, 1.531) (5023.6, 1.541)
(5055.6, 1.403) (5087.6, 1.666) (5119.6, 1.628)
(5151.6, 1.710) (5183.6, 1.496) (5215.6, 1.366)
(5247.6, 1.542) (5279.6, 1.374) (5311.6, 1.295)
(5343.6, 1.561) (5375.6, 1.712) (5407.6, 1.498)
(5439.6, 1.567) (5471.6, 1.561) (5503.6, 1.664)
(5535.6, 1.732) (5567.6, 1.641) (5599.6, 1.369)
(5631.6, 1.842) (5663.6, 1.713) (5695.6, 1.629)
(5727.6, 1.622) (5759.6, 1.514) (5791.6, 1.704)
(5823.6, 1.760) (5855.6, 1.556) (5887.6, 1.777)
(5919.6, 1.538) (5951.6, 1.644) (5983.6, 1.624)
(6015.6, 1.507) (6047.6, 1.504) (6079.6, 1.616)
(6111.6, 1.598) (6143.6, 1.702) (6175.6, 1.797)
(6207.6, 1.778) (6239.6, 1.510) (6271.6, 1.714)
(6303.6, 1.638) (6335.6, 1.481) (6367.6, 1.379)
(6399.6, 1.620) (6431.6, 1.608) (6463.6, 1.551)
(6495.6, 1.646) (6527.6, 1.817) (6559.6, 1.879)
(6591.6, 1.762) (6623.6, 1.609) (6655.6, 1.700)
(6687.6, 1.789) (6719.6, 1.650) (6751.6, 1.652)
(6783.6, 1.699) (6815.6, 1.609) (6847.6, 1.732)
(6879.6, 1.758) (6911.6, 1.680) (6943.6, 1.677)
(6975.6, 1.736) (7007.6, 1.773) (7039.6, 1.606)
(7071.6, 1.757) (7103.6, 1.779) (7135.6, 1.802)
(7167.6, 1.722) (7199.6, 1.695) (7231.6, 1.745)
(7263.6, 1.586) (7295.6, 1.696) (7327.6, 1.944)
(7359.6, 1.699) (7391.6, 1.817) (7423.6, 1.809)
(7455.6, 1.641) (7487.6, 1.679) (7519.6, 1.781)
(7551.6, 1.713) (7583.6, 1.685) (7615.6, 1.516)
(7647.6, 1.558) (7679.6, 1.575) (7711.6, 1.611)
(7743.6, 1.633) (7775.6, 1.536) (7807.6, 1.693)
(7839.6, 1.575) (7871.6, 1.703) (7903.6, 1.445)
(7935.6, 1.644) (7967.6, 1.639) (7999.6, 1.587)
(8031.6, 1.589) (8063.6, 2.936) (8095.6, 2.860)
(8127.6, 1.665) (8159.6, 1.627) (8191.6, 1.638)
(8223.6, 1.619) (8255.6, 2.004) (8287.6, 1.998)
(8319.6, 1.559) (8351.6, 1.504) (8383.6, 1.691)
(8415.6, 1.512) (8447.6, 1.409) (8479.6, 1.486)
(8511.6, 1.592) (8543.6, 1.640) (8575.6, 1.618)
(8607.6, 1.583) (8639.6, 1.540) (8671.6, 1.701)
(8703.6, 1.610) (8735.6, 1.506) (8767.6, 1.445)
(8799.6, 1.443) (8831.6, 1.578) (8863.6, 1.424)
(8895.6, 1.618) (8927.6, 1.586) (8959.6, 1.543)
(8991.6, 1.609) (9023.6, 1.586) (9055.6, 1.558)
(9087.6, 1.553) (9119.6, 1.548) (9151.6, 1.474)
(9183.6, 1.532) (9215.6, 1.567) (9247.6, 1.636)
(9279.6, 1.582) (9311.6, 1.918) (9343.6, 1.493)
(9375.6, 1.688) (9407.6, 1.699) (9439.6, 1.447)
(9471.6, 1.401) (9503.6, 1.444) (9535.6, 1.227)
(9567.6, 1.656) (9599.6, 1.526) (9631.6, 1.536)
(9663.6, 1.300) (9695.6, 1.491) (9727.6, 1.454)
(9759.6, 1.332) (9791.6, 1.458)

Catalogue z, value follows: 0.23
